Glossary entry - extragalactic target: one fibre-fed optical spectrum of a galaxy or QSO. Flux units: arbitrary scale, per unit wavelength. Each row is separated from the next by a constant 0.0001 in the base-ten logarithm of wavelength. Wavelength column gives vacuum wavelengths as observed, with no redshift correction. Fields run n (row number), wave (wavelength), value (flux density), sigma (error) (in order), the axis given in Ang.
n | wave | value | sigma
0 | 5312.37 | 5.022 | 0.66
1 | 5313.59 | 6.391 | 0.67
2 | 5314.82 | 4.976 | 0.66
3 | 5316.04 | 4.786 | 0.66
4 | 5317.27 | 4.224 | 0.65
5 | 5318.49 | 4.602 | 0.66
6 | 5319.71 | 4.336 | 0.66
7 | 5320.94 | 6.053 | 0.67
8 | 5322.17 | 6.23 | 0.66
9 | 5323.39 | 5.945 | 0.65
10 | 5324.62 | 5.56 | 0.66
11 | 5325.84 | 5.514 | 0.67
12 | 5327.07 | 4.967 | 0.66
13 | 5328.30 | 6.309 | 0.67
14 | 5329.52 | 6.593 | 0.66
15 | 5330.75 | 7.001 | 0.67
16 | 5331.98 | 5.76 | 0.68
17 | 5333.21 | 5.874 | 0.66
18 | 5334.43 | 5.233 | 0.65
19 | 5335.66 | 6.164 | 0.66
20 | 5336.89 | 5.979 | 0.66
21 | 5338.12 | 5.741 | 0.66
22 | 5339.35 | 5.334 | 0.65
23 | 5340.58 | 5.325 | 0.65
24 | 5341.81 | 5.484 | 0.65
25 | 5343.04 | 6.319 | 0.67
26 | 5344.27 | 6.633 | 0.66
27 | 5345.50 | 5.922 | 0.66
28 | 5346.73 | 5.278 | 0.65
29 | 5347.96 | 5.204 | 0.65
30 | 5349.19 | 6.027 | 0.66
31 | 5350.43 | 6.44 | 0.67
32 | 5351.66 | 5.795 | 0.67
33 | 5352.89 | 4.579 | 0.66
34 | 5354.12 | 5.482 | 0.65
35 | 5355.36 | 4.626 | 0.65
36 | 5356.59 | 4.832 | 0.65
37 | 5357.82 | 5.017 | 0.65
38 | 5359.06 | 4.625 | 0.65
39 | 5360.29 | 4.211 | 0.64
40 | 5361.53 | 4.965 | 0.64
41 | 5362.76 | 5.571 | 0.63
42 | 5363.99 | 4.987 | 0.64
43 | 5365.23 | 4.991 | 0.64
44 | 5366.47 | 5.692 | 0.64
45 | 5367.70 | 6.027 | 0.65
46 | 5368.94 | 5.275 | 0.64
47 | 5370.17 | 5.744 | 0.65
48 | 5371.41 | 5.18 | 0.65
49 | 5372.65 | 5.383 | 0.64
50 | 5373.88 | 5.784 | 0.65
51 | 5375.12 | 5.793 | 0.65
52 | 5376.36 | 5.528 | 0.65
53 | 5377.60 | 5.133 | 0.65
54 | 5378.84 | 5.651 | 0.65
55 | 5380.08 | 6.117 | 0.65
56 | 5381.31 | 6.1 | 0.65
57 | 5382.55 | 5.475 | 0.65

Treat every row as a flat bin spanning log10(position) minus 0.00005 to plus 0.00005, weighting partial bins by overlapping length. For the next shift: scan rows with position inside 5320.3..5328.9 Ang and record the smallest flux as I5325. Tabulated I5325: 4.967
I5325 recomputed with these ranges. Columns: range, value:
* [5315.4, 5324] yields 4.224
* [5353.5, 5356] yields 4.626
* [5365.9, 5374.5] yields 5.18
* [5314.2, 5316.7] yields 4.786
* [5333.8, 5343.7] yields 5.233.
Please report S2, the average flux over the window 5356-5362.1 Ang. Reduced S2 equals 4.72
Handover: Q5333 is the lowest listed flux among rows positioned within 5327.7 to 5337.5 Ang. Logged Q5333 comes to 5.233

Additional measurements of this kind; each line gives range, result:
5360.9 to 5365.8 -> 4.965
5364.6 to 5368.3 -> 4.991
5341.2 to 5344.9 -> 5.484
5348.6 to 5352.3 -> 5.795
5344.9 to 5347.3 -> 5.278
